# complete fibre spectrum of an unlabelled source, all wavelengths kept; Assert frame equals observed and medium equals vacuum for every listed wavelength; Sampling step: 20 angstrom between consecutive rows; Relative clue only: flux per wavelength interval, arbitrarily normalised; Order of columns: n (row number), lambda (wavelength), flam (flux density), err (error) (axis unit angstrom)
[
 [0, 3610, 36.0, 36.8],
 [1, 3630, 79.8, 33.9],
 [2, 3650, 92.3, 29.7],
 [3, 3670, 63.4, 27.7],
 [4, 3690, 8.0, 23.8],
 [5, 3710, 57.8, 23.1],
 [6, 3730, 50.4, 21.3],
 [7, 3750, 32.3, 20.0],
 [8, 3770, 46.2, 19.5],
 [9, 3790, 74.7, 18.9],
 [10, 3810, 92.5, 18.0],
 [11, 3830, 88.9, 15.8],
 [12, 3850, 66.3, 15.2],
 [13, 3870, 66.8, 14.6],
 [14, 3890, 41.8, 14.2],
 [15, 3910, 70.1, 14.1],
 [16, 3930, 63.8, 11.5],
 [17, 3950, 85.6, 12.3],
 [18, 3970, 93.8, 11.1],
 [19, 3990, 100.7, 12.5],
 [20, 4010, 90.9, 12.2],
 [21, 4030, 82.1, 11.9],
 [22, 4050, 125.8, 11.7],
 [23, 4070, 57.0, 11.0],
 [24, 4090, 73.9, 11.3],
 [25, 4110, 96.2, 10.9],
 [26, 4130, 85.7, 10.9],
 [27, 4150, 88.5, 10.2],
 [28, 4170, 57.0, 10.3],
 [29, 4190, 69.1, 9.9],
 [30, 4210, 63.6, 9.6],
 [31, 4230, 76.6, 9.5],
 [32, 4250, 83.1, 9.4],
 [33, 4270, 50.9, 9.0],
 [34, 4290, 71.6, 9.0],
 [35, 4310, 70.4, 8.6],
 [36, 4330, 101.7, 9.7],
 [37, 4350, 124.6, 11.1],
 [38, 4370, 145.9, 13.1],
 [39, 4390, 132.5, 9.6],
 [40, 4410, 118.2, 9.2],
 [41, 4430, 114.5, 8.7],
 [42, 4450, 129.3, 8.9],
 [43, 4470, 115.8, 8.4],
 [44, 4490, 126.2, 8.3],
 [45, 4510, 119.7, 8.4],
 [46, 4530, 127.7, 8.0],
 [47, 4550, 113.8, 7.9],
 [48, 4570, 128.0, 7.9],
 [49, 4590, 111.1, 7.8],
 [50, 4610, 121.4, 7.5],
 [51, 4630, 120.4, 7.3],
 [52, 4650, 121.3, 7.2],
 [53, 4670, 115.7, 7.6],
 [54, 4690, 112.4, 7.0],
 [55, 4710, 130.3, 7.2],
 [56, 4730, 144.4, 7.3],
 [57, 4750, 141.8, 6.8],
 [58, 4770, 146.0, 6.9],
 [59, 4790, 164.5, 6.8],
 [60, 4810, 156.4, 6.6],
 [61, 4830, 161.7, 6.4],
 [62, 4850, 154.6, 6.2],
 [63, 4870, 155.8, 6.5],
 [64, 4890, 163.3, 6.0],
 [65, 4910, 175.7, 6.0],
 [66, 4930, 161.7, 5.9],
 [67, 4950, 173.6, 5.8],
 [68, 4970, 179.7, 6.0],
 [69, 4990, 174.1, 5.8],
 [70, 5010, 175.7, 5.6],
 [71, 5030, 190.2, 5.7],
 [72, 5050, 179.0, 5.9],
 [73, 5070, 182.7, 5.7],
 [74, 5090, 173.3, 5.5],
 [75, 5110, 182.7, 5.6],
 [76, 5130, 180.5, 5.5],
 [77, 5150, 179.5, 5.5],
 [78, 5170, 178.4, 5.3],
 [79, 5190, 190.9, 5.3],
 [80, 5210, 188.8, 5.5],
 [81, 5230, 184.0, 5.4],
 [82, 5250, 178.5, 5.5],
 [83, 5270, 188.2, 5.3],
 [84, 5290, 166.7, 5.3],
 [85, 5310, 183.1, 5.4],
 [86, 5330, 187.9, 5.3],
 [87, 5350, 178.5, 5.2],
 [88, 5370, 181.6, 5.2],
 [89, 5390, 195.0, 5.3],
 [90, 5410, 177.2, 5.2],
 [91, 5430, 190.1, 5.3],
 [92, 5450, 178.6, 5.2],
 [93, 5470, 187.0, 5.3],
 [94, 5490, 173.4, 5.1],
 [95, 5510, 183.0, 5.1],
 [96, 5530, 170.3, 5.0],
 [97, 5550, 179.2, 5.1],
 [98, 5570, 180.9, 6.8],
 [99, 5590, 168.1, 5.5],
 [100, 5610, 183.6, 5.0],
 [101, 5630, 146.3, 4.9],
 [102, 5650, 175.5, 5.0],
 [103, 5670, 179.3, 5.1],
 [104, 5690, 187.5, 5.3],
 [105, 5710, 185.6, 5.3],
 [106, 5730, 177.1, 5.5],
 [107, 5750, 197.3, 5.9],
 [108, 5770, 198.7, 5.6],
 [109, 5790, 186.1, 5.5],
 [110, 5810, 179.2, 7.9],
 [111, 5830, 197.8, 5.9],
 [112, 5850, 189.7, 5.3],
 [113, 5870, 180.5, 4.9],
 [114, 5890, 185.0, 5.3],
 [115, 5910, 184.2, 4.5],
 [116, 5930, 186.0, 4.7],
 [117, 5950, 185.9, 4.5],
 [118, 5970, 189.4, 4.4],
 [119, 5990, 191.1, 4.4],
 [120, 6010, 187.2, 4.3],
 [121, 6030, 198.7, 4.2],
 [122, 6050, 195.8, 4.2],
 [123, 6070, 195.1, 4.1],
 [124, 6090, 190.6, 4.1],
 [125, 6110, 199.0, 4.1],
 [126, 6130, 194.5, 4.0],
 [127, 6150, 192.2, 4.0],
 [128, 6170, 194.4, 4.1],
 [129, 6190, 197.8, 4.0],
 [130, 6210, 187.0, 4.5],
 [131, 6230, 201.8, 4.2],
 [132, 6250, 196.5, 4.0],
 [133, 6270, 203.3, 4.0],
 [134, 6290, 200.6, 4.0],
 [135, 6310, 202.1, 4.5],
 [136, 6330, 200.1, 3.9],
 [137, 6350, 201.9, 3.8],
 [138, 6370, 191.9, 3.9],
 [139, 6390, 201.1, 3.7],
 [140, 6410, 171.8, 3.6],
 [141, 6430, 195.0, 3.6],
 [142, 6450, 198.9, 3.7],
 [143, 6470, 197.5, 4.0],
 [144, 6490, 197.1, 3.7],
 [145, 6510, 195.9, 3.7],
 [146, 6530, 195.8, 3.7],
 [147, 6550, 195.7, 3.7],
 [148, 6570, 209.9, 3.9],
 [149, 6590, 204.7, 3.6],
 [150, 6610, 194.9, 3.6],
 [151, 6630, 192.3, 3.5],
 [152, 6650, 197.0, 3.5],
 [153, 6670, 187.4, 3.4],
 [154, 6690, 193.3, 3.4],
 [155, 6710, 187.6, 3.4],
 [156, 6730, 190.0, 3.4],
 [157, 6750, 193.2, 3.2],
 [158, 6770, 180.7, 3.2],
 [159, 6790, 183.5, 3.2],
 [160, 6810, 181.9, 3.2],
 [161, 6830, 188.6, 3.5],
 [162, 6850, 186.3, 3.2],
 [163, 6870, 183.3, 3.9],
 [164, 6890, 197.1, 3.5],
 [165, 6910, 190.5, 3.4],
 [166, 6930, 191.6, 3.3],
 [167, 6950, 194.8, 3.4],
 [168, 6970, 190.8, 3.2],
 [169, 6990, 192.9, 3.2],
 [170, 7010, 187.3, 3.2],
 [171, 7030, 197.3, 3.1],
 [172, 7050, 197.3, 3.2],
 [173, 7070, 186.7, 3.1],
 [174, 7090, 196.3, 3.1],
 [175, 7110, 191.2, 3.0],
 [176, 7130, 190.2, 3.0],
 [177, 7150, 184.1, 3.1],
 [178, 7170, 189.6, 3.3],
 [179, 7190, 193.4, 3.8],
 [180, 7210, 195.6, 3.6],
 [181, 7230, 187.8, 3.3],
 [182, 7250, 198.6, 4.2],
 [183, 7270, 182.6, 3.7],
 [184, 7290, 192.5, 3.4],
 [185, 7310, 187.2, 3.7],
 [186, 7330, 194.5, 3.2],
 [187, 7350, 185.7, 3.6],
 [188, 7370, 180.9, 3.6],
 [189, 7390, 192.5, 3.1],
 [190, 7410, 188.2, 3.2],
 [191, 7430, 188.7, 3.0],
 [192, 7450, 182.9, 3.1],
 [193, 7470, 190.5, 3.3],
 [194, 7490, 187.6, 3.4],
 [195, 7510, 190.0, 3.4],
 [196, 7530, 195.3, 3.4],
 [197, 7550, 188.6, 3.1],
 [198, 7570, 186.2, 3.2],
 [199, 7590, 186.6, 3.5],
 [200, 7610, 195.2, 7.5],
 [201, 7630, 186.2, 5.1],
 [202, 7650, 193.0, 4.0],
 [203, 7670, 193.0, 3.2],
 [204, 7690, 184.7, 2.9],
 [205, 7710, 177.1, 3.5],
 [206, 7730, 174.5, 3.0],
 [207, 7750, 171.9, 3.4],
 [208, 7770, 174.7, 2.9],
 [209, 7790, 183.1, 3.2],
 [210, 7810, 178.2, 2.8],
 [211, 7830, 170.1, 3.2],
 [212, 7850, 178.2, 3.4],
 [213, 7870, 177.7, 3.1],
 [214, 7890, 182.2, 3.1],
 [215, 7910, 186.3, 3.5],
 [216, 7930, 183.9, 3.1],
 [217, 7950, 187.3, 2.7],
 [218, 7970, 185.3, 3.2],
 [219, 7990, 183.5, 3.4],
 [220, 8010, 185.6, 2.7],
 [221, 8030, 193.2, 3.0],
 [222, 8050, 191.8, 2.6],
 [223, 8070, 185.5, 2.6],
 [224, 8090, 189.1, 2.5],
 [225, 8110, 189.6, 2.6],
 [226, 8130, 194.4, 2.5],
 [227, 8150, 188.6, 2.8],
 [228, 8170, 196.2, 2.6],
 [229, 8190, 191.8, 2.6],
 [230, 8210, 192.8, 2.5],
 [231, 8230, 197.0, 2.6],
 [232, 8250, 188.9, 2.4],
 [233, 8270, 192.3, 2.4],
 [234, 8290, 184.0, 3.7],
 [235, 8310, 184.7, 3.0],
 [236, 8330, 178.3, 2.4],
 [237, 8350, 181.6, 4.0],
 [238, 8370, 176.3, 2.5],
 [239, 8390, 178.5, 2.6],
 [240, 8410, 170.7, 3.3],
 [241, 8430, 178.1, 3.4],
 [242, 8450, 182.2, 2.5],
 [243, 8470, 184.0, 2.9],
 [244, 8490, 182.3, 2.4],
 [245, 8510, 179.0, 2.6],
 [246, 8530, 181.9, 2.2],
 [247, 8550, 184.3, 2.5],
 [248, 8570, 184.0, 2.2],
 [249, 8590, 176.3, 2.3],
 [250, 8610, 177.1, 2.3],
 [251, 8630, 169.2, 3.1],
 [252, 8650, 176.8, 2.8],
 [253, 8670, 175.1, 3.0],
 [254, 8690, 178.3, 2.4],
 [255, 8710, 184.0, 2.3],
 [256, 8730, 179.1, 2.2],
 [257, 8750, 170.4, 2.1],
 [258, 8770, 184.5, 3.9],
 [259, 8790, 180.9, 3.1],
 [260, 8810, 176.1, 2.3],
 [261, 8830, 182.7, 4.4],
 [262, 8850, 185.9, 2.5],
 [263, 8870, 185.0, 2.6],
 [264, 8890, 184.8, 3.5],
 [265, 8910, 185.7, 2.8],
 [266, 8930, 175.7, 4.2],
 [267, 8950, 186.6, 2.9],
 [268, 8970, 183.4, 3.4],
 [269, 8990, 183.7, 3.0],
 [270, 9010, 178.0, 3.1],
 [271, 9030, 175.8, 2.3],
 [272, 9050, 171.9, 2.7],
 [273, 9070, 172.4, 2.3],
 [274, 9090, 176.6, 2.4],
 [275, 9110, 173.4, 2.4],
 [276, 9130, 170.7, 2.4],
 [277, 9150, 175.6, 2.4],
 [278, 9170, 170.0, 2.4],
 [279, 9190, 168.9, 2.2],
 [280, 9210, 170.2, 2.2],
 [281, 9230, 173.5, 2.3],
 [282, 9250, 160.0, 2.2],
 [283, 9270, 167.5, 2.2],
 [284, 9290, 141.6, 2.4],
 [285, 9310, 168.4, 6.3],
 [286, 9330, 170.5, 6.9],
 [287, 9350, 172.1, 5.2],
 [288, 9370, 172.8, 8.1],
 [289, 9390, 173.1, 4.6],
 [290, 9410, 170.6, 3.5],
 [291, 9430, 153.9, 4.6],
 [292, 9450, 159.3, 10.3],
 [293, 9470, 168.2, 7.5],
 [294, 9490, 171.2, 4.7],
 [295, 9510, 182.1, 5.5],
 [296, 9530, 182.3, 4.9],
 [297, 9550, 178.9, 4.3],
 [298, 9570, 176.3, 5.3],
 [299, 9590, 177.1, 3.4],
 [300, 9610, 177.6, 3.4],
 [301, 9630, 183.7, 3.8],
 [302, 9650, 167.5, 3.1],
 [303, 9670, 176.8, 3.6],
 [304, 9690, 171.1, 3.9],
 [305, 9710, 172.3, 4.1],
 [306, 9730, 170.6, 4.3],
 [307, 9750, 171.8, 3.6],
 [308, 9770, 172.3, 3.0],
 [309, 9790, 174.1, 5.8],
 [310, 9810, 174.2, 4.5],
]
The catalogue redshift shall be 0.09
